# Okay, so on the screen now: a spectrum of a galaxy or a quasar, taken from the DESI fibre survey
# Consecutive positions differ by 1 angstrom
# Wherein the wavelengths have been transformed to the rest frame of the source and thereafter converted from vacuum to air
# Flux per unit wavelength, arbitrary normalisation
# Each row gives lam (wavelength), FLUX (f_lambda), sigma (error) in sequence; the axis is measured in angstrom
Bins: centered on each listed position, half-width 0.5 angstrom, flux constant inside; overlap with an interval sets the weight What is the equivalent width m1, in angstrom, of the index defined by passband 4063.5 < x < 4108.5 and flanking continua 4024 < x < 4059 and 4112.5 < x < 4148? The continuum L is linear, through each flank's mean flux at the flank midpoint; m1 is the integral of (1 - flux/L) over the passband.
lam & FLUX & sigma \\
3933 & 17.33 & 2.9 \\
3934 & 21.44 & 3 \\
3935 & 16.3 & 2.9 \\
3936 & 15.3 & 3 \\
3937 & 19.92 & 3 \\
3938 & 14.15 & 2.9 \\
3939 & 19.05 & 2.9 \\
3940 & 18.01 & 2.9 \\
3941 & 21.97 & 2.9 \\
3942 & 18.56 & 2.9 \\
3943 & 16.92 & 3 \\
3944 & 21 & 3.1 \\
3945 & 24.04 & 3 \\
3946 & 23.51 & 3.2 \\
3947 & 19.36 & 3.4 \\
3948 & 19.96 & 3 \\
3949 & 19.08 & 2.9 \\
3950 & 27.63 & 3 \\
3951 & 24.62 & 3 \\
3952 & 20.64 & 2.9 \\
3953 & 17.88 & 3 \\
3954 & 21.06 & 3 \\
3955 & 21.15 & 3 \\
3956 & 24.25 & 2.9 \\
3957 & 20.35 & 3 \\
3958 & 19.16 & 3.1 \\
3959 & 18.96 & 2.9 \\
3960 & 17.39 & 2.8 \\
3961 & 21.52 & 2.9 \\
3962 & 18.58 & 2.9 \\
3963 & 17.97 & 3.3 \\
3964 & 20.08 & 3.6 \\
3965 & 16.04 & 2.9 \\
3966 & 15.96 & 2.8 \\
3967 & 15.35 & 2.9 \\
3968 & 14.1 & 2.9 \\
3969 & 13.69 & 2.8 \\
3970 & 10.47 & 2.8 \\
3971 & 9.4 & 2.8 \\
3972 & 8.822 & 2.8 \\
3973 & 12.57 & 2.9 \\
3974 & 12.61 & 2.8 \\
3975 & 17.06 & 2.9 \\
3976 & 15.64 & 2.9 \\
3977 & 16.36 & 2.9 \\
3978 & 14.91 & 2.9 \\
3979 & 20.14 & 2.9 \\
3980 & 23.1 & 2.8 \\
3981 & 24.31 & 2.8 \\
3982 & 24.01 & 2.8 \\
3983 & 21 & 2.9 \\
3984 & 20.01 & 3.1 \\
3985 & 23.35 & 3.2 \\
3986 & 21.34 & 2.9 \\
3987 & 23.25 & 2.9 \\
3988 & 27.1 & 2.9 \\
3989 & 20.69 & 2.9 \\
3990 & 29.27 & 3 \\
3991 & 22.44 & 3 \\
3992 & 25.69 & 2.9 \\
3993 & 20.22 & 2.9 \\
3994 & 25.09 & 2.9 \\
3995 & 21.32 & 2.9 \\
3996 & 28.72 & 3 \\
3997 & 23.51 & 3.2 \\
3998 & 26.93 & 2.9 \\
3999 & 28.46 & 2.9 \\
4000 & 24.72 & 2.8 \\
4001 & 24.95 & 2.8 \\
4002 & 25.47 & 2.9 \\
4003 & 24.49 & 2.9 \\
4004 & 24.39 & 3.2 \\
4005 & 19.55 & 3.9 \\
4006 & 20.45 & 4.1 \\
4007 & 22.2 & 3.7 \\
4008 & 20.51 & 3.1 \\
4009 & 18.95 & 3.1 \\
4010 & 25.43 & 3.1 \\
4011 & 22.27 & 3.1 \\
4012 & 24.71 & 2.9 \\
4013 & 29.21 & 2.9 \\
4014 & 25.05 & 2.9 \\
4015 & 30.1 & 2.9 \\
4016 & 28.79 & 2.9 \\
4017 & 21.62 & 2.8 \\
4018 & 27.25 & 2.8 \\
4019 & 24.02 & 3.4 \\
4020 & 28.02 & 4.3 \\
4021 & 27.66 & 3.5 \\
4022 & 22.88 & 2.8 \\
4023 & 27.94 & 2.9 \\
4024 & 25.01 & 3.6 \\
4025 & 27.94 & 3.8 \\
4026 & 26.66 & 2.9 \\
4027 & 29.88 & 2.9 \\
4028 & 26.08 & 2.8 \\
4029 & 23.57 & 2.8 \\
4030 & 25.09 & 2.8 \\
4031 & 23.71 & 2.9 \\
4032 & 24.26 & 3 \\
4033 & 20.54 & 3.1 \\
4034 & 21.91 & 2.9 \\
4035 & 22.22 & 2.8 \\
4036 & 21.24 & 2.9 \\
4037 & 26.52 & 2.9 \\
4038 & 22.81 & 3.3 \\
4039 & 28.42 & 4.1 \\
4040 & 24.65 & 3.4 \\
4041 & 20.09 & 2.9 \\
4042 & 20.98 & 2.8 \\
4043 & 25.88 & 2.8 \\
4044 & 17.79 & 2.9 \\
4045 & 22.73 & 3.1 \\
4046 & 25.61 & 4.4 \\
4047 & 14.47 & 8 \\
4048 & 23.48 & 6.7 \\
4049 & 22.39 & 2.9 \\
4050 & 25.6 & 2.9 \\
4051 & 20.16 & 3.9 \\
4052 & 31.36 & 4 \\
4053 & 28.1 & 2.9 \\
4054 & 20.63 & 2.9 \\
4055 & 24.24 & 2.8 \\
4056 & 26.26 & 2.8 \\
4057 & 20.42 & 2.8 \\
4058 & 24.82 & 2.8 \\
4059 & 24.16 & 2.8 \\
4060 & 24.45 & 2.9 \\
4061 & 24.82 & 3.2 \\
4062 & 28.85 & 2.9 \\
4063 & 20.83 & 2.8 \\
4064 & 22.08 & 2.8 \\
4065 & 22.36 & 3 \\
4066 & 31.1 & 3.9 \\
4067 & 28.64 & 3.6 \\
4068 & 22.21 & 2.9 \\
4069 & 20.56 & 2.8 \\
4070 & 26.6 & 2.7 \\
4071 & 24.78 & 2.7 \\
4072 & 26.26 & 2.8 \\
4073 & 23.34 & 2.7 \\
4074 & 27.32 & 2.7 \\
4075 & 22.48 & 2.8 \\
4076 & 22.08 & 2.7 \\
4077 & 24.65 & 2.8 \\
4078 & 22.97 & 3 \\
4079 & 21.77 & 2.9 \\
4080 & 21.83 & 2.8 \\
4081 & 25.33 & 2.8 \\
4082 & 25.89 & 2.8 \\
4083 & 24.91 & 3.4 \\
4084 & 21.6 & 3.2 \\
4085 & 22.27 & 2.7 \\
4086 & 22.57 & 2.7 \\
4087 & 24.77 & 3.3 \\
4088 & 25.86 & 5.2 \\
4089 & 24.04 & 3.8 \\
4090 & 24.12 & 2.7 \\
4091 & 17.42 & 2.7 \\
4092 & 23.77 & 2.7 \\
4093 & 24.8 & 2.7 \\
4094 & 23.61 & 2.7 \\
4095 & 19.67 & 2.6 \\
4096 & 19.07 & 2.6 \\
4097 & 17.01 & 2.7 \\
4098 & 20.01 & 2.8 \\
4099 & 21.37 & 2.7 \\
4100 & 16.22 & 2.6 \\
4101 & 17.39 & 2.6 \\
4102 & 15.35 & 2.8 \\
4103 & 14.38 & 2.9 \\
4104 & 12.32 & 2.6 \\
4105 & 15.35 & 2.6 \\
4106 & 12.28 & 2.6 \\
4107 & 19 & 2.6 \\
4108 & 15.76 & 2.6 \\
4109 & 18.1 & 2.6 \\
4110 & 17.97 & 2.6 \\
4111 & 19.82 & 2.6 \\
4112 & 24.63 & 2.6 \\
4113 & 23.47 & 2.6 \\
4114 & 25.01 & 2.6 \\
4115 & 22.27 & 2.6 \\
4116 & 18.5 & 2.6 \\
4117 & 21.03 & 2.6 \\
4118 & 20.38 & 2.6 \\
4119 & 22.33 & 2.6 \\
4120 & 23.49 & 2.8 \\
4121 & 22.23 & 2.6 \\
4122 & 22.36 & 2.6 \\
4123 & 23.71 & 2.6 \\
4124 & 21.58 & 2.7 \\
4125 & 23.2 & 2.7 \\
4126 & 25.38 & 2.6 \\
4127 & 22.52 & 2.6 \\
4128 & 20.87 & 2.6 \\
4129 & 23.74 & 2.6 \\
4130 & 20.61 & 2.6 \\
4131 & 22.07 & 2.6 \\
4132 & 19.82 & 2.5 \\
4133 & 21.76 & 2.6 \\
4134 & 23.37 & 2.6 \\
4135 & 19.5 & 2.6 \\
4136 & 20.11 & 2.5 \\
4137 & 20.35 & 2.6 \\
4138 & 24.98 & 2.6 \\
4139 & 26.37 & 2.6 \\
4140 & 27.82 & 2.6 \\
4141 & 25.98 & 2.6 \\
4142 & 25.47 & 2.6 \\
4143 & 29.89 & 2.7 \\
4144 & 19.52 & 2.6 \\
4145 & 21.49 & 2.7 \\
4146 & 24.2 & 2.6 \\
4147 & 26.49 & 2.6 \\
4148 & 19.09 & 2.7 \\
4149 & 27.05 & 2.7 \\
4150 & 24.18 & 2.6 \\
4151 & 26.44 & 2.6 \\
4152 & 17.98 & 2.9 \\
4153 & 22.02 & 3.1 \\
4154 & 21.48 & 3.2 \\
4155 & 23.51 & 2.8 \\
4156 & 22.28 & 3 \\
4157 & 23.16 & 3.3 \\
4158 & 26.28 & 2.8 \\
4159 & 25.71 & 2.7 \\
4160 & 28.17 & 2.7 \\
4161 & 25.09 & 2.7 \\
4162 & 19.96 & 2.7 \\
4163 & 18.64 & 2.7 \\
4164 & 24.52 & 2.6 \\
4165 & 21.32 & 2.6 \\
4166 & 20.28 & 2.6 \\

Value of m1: 3.2 angstrom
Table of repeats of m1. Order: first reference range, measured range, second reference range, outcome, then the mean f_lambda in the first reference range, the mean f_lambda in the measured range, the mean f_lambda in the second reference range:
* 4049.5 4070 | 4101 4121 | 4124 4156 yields 3.9 angstrom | 24.6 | 19.1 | 23.1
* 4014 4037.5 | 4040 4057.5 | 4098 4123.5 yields 0.5 angstrom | 25.3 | 23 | 19.4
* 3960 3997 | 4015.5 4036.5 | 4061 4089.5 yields -3.3 angstrom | 19.3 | 25.1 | 24.2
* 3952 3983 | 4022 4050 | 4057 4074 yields -1.6 angstrom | 17.5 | 23.8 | 24.7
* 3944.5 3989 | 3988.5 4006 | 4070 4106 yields -4.1 angstrom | 19.1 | 24.4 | 21.6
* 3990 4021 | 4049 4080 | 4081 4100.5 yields -2.0 angstrom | 24.6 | 24.4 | 22.1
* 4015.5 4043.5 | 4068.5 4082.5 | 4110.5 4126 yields -0.3 angstrom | 24.8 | 24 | 22.4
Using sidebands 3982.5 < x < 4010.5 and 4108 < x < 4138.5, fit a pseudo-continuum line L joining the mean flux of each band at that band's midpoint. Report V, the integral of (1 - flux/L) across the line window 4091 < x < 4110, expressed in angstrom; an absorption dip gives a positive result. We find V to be 3.5 angstrom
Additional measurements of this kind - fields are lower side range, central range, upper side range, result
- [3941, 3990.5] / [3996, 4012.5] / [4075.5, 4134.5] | -3.3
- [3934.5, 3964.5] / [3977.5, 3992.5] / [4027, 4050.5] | -1.0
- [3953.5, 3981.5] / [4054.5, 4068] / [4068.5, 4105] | -2.5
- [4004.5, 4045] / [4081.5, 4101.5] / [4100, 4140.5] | 0.0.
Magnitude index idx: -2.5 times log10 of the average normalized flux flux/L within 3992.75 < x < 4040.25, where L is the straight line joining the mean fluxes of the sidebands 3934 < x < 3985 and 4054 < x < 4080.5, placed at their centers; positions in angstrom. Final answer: -0.15 mag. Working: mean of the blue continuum 18.6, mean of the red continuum 24.2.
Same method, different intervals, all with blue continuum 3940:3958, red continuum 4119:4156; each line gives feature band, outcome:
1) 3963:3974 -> 0.473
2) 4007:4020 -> -0.142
